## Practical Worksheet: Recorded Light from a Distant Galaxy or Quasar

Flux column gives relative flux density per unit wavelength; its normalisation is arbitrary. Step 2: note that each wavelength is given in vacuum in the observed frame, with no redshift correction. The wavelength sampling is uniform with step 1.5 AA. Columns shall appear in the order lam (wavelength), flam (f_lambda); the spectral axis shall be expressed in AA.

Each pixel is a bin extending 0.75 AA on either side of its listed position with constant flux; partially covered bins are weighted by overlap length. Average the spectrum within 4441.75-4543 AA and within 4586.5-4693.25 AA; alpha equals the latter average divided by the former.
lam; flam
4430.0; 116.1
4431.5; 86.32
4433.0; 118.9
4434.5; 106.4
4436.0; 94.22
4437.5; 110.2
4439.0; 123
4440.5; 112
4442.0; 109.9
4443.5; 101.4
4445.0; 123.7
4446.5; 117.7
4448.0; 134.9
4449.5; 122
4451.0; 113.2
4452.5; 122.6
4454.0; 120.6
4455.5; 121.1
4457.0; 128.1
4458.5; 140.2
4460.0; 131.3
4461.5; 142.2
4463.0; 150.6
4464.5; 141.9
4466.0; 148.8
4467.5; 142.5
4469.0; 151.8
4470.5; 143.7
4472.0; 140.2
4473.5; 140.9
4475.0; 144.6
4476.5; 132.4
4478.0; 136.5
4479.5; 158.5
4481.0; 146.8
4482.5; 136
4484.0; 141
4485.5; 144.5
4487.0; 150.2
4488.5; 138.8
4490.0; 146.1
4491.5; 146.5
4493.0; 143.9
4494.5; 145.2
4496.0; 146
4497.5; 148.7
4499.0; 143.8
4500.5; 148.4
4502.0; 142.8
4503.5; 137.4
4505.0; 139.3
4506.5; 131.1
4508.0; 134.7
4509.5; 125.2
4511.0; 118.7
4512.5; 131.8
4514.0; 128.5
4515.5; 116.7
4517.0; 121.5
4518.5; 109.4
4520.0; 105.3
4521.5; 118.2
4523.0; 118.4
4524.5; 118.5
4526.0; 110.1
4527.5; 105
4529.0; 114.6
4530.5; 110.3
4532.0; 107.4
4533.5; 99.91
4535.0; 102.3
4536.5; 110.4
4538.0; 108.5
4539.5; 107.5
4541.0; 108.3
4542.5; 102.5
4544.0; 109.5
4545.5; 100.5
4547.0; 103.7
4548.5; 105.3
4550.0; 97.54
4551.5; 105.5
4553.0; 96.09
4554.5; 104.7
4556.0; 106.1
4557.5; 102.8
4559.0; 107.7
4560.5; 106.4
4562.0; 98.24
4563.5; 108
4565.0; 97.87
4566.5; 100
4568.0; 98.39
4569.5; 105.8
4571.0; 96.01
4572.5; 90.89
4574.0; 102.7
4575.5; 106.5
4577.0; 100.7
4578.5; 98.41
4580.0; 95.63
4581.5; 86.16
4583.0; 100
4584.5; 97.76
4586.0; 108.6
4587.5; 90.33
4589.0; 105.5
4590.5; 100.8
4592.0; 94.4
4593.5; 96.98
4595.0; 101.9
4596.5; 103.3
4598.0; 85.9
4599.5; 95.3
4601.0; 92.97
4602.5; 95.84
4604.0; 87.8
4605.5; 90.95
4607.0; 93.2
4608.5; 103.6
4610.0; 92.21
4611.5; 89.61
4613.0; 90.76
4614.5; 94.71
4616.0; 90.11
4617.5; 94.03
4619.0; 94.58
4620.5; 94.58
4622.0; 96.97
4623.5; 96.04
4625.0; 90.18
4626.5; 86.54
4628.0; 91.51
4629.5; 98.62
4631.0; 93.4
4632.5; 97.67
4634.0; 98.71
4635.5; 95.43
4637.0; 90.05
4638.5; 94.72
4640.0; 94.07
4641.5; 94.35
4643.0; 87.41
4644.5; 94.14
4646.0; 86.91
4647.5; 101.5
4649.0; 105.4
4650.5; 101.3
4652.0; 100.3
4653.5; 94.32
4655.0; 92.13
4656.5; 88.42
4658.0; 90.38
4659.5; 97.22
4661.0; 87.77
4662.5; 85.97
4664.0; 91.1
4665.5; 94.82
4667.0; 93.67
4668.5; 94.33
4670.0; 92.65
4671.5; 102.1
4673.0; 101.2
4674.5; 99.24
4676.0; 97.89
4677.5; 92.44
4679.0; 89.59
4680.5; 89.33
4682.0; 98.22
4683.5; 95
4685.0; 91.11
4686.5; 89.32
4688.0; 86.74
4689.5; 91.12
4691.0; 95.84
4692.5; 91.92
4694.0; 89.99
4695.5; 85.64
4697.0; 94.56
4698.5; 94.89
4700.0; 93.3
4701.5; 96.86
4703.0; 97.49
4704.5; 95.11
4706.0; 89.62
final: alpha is 0.7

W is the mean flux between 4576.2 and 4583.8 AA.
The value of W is 96.3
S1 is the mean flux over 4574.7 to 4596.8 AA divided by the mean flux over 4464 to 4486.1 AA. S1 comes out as 0.7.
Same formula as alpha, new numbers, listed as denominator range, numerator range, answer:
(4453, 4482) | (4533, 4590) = 0.73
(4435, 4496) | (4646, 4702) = 0.70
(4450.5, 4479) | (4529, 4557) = 0.77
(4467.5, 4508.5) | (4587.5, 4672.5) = 0.66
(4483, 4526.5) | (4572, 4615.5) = 0.72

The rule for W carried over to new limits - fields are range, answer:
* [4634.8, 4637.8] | 92.7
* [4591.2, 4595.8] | 97.9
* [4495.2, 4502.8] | 146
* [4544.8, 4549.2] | 103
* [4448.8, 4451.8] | 118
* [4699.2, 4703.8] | 95.9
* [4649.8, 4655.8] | 96.9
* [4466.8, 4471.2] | 146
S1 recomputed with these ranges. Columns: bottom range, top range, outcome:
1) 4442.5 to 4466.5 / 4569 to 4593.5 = 0.77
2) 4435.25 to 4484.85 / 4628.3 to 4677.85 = 0.72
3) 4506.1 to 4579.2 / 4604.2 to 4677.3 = 0.87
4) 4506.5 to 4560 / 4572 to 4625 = 0.86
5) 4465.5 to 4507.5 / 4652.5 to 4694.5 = 0.65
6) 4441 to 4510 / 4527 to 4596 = 0.75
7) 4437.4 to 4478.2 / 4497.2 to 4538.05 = 0.93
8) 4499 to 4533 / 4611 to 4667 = 0.76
